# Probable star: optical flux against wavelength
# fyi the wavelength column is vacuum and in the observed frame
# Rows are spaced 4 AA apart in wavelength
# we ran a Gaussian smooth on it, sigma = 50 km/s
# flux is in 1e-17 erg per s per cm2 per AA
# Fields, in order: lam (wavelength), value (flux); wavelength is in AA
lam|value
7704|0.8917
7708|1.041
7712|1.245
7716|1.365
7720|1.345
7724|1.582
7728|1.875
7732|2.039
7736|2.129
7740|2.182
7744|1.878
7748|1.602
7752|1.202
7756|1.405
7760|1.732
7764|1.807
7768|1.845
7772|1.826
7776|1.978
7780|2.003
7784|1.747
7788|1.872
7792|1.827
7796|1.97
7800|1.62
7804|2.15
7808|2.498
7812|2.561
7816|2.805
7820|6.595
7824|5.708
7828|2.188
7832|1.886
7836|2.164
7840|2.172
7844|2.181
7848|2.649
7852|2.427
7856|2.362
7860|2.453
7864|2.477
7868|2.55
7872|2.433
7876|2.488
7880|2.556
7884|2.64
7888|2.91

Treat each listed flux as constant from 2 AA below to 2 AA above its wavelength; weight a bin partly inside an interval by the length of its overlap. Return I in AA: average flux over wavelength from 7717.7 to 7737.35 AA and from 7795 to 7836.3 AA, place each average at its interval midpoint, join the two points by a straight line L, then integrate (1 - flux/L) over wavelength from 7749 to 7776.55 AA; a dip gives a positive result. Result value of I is 7.3 AA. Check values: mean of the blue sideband 1.78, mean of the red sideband 2.98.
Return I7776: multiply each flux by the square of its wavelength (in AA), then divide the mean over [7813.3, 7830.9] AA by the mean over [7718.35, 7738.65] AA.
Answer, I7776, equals 2.33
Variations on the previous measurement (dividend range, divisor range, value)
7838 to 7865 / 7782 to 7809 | 1.25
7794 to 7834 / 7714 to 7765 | 1.80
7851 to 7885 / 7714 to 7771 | 1.50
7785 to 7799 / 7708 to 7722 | 1.48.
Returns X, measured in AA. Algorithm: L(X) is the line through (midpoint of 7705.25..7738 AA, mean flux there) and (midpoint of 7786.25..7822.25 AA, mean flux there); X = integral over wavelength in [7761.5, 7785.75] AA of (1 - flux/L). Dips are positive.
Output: 4.3 AA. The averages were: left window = 1.56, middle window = 1.87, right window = 2.68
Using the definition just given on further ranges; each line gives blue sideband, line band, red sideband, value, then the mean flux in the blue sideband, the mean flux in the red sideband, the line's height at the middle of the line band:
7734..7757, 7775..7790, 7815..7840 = 3.7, 1.75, 3.48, 2.53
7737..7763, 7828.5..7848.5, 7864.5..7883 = 0.9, 1.69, 2.51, 2.28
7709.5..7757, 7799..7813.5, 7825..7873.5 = -0.8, 1.65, 2.4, 2.12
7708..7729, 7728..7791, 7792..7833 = 7.0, 1.42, 2.97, 2.1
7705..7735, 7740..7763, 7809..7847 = 3.9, 1.5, 3.11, 1.97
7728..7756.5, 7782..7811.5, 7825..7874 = 1.7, 1.8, 2.4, 2.11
